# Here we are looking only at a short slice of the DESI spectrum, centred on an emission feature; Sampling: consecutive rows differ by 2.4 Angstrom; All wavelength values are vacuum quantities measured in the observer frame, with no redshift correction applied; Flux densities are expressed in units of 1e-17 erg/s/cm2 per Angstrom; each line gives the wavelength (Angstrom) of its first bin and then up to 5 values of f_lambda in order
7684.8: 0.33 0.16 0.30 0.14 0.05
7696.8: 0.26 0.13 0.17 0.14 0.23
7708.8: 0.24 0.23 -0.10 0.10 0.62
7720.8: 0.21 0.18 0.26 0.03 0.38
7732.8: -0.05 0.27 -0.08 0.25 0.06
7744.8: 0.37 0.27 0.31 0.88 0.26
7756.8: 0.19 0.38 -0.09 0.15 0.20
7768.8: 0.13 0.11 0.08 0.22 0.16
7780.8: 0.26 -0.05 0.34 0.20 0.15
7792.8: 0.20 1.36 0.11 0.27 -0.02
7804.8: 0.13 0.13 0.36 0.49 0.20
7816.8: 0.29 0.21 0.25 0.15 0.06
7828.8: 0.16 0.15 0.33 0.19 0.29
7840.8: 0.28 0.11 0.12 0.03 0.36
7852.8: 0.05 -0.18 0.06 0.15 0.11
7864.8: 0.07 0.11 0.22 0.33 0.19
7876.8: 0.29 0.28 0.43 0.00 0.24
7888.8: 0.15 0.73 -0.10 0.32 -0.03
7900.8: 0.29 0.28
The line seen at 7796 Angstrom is [S II]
